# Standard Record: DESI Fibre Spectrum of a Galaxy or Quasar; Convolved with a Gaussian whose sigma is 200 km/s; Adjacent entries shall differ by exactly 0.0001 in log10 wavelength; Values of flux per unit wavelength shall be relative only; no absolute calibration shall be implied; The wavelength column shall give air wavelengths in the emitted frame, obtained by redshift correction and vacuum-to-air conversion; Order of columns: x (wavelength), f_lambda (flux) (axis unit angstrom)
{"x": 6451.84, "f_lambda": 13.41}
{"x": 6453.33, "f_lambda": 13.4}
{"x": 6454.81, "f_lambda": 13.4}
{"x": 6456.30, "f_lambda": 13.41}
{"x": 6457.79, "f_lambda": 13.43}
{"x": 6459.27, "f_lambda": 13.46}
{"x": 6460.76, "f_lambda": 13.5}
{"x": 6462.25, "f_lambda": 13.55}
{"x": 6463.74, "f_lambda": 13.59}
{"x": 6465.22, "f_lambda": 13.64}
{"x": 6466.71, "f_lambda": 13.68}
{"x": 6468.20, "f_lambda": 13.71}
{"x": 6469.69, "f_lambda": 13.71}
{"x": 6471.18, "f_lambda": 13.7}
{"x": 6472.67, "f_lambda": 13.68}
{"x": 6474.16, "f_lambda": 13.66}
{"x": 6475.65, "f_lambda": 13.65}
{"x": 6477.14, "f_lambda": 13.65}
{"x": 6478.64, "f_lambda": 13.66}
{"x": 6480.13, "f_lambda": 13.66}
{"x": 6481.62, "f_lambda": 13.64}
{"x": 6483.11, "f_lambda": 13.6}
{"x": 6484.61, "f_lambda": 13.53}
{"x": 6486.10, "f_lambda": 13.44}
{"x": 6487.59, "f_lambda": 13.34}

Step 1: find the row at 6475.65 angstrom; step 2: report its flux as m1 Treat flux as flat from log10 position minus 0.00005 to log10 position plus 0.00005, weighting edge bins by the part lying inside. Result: 13.65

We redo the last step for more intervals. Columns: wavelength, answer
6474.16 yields 13.66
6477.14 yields 13.65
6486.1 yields 13.44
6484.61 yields 13.53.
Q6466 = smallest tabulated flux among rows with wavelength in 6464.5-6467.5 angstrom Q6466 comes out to 13.64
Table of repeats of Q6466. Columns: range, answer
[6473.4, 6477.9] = 13.65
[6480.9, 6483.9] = 13.6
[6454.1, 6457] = 13.4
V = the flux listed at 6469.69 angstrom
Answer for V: 13.71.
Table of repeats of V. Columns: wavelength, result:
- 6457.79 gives 13.43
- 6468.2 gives 13.71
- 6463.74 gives 13.59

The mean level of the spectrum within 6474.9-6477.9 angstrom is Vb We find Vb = 13.6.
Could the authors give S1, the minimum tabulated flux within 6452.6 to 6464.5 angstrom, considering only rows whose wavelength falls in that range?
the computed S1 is 13.4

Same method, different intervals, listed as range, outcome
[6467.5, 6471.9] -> 13.7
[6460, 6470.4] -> 13.5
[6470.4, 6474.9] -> 13.66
